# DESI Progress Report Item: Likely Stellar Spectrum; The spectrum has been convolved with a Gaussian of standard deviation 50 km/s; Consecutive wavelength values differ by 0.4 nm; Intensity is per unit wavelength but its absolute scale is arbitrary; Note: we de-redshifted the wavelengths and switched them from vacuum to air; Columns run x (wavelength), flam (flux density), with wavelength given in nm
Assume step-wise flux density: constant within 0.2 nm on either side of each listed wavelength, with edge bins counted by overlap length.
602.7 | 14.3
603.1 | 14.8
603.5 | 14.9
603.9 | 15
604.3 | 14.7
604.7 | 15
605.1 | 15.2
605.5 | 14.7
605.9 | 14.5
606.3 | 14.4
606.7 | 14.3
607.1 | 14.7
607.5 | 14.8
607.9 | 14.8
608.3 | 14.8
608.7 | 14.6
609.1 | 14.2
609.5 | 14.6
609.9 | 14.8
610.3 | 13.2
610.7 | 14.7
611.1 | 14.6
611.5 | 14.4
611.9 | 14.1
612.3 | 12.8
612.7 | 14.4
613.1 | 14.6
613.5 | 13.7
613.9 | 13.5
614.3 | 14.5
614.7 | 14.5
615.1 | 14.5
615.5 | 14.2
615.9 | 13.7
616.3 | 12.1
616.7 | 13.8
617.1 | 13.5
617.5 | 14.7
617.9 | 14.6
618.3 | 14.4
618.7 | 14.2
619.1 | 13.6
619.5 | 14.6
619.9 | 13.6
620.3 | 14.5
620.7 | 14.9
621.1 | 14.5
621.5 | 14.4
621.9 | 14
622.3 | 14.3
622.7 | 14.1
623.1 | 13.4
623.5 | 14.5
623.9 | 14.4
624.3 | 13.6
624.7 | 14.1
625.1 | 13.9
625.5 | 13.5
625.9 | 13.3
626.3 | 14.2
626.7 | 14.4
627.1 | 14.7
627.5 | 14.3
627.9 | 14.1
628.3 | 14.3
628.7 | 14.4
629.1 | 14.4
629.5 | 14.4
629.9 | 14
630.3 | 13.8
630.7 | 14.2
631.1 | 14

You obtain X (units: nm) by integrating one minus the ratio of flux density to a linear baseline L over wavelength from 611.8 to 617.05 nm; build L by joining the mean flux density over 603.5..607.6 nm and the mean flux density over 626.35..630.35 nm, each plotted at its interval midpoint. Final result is 0.25 nm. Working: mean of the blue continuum 14.7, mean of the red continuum 14.3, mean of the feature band 13.9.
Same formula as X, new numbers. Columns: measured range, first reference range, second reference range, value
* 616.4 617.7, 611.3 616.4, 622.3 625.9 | 0.01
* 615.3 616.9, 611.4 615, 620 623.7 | 0.08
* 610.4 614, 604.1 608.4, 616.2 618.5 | 0.05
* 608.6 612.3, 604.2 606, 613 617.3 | 0.01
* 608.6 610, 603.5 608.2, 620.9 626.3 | 0.01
